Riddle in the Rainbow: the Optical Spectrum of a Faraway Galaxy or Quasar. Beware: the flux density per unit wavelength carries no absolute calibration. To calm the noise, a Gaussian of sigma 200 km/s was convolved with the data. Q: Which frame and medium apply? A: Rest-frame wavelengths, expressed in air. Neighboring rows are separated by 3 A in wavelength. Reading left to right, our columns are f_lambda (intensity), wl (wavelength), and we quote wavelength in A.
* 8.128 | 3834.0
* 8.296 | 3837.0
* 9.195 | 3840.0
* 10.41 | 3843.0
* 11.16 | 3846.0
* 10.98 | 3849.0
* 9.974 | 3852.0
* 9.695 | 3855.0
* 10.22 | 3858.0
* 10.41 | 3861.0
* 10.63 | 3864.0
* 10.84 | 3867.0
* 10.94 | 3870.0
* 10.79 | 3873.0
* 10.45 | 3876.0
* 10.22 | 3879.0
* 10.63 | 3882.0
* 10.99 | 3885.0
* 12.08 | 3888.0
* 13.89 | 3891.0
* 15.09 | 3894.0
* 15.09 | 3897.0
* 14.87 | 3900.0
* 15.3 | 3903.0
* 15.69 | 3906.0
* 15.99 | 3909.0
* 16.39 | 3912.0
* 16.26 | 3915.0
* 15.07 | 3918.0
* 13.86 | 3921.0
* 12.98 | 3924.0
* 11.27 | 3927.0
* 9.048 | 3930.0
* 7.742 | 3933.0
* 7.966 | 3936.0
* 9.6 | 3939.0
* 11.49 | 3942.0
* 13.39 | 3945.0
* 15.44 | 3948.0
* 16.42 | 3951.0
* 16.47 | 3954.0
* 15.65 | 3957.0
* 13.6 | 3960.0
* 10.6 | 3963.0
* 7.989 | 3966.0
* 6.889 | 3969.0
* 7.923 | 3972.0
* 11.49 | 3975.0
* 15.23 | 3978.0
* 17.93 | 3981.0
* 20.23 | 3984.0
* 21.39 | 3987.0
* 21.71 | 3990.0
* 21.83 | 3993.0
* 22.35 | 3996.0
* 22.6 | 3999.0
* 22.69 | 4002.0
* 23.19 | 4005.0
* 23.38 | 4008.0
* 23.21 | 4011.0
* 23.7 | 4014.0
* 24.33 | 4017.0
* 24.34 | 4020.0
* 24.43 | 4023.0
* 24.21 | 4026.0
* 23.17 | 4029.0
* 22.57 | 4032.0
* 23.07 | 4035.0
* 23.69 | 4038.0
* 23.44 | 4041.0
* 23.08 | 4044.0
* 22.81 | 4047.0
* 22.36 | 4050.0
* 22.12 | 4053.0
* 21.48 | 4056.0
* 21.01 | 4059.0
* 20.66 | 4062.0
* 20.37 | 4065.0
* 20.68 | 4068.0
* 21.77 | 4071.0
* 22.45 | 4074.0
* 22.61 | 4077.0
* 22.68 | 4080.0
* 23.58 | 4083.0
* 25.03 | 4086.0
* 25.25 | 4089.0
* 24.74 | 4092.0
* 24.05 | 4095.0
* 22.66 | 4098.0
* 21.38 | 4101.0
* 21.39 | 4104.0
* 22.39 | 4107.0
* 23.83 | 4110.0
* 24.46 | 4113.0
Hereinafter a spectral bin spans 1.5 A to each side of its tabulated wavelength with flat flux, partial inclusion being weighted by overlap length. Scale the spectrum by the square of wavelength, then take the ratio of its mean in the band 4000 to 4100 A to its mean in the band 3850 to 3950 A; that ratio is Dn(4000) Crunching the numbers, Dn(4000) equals 2.0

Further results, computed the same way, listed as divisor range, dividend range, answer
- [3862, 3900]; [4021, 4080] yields 2.05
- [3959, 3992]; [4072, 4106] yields 1.73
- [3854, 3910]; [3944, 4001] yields 1.35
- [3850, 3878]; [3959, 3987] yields 1.31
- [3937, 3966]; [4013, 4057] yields 1.83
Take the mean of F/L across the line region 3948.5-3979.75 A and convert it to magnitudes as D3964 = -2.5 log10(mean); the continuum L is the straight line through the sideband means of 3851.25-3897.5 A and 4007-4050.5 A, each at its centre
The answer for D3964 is 0.42 mag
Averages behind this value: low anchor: 11.3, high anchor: 23.5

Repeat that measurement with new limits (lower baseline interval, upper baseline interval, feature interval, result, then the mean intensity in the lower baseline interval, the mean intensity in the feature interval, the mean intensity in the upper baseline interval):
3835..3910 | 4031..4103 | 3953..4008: 0.07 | 11.7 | 16.8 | 22.6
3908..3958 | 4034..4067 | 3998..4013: -0.23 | 13.2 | 23.1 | 22.2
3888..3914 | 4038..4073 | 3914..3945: 0.37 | 15.1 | 11.5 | 21.9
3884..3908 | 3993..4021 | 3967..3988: 0.43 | 14.2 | 14.1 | 23.2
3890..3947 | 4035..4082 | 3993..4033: -0.21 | 13.2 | 23.3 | 22.1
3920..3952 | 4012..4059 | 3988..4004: -0.19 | 11.6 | 22.2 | 23.2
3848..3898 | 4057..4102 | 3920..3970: 0.27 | 11.3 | 11.8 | 22.6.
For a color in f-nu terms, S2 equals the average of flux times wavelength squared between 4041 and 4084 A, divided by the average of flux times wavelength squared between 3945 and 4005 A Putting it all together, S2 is 1.4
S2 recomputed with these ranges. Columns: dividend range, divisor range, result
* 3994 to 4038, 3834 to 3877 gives 2.48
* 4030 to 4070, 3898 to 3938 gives 1.79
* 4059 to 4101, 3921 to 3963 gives 1.96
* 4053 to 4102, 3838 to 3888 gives 2.39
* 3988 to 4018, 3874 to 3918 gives 1.75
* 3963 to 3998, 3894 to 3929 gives 1.11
